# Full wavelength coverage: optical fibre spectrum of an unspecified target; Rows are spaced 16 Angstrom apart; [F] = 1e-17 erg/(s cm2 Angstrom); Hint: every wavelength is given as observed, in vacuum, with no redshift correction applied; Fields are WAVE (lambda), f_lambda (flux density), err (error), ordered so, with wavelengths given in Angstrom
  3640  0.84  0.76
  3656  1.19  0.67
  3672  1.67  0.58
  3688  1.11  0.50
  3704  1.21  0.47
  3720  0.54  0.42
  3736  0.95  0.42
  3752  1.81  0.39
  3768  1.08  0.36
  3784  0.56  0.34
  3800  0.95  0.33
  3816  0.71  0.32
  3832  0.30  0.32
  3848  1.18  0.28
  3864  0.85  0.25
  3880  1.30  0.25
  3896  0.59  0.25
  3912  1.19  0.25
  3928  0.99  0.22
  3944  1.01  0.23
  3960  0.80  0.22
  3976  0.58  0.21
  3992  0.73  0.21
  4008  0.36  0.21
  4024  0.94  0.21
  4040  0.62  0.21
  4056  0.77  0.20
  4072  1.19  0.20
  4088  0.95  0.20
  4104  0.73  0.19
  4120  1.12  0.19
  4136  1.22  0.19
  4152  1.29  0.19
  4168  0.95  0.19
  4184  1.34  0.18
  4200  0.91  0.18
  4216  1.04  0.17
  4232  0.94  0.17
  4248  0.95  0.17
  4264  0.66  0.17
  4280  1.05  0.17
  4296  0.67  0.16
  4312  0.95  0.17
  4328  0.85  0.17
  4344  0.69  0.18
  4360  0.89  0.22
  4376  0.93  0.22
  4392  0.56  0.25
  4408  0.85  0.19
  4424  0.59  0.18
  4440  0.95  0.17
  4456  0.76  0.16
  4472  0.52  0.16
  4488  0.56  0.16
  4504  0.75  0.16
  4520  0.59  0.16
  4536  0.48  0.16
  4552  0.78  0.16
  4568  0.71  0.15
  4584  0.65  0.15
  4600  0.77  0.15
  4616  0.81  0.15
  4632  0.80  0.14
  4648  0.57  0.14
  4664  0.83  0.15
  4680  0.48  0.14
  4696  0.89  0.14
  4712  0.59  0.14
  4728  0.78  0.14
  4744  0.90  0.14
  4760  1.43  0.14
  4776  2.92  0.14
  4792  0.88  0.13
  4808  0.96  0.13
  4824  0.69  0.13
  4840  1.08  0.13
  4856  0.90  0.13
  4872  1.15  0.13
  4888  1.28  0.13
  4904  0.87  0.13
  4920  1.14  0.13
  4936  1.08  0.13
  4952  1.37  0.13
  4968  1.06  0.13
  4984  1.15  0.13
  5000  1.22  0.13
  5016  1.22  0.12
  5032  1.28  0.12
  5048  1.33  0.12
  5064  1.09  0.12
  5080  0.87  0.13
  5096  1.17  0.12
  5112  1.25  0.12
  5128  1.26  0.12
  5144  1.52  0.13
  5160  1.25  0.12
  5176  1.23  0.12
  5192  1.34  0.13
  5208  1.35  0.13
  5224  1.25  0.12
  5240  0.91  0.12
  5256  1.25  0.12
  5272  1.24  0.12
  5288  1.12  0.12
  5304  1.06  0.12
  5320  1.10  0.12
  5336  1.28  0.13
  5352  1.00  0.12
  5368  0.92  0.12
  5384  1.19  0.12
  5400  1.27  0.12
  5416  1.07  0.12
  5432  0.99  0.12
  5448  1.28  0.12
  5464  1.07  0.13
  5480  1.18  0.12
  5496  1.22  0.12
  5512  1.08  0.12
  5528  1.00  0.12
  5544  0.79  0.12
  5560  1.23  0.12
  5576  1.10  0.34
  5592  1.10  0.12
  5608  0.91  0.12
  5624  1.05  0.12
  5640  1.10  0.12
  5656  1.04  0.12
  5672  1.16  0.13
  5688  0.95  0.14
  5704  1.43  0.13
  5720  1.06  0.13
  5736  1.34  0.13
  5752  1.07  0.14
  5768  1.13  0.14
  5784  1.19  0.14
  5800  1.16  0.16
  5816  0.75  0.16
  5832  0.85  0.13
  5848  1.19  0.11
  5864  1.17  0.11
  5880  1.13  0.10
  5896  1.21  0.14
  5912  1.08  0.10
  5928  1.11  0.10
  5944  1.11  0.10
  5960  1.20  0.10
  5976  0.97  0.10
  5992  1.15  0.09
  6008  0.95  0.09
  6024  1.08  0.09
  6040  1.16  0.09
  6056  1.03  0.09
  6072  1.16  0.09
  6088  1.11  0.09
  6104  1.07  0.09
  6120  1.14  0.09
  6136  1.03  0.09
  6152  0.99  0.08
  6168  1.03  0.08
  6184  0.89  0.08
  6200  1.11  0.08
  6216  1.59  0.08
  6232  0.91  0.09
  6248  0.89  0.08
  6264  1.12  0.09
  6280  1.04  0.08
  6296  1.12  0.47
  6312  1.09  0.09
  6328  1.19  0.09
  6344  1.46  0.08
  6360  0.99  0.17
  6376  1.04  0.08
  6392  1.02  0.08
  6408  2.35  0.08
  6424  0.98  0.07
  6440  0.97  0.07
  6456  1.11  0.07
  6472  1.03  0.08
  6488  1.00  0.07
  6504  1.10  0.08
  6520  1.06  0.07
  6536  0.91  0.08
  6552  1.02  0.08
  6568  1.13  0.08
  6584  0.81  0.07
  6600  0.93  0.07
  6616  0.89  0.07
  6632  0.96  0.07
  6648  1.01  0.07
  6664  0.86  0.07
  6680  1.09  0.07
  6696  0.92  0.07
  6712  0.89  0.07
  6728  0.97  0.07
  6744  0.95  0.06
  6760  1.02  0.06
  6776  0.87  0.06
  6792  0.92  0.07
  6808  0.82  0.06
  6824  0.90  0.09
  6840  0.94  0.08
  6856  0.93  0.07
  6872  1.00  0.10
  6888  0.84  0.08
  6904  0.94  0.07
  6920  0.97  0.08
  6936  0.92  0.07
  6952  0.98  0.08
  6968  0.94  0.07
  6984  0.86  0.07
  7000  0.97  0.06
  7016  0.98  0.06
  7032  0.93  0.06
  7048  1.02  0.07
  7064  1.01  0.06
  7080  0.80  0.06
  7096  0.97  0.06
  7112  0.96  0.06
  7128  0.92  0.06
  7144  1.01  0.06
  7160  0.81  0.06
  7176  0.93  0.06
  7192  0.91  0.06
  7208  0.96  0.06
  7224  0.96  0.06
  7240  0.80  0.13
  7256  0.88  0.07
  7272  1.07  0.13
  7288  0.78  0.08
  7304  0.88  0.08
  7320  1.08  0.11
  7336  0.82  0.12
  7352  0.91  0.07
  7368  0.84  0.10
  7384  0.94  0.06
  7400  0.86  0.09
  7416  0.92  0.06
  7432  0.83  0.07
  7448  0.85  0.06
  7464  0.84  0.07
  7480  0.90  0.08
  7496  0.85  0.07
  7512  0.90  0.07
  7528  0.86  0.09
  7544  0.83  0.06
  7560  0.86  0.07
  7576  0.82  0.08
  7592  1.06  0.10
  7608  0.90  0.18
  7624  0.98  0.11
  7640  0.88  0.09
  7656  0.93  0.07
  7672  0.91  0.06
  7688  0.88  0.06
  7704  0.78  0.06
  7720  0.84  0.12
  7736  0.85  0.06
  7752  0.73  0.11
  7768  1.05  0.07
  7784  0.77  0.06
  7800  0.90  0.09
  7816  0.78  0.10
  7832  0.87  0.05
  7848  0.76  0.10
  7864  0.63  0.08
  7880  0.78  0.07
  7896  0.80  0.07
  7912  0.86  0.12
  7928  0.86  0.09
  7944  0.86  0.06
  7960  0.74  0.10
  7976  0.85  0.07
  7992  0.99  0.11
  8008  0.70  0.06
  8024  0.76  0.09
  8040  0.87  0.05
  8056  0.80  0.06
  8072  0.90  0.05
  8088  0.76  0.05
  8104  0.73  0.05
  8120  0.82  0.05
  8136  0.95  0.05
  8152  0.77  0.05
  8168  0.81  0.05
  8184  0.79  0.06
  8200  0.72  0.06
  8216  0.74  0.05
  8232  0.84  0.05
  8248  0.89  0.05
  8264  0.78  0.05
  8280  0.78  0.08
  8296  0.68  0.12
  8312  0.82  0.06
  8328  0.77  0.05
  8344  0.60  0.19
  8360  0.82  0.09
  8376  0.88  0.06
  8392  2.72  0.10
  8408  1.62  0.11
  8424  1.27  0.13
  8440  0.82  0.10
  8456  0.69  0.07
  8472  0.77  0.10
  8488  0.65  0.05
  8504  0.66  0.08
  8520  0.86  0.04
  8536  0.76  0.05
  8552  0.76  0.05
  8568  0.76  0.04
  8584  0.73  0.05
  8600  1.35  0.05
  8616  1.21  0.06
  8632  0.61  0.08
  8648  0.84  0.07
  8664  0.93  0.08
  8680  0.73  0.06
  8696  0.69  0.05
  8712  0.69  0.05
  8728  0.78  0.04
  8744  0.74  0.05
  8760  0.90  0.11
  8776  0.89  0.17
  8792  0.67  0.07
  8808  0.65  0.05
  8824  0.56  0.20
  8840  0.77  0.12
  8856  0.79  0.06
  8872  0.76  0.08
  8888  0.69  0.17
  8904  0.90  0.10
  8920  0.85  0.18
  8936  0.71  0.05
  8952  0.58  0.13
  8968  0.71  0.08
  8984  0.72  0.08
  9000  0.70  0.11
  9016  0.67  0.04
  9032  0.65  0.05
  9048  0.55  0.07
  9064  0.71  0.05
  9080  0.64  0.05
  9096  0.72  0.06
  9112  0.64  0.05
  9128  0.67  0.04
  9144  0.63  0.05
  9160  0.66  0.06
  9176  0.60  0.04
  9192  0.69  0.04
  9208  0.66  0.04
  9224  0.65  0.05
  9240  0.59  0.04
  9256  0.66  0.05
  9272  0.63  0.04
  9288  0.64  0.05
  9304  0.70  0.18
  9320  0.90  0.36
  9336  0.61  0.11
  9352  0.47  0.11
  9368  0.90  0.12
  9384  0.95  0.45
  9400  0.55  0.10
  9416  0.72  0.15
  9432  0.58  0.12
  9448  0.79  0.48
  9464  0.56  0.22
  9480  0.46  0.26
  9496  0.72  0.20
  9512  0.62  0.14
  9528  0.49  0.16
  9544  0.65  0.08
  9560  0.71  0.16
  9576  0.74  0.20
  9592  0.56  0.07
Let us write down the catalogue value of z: 0.28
